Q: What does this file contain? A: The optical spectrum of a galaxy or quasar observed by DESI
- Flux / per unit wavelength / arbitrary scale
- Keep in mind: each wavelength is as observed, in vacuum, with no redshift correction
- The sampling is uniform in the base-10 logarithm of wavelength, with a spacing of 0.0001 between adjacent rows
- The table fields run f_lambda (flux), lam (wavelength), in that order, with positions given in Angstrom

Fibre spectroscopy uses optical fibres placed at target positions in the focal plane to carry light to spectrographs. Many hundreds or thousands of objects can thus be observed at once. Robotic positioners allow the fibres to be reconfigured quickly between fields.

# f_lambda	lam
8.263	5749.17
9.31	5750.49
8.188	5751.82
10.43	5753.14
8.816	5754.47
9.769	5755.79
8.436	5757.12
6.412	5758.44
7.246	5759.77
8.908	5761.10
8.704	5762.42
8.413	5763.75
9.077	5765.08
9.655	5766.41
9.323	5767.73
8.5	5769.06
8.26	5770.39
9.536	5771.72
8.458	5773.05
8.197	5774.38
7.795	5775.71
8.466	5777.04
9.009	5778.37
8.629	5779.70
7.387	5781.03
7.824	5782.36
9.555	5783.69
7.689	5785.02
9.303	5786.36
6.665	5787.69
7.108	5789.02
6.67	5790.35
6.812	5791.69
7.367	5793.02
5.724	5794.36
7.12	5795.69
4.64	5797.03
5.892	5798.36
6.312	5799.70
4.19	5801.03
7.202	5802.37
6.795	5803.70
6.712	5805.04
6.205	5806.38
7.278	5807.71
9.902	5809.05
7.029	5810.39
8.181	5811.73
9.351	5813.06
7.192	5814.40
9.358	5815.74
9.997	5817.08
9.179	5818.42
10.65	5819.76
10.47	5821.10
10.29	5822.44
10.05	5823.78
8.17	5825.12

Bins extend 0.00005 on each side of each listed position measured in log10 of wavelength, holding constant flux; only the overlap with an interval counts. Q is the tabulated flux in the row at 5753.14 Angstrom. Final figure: 10.43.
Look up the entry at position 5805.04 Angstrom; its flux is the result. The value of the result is 6.712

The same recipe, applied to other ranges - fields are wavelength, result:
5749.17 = 8.263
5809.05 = 9.902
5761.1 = 8.908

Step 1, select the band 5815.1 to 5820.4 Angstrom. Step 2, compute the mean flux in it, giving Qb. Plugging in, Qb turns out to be 9.79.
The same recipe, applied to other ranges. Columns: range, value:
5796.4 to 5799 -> 5.28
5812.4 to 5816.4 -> 8.63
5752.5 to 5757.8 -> 9.35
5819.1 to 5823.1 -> 10.5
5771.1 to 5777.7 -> 8.48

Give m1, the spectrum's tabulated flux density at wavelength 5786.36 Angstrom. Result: 9.303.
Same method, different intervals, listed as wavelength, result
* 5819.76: 10.65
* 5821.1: 10.47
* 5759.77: 7.246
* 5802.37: 7.202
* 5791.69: 6.812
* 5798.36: 5.892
